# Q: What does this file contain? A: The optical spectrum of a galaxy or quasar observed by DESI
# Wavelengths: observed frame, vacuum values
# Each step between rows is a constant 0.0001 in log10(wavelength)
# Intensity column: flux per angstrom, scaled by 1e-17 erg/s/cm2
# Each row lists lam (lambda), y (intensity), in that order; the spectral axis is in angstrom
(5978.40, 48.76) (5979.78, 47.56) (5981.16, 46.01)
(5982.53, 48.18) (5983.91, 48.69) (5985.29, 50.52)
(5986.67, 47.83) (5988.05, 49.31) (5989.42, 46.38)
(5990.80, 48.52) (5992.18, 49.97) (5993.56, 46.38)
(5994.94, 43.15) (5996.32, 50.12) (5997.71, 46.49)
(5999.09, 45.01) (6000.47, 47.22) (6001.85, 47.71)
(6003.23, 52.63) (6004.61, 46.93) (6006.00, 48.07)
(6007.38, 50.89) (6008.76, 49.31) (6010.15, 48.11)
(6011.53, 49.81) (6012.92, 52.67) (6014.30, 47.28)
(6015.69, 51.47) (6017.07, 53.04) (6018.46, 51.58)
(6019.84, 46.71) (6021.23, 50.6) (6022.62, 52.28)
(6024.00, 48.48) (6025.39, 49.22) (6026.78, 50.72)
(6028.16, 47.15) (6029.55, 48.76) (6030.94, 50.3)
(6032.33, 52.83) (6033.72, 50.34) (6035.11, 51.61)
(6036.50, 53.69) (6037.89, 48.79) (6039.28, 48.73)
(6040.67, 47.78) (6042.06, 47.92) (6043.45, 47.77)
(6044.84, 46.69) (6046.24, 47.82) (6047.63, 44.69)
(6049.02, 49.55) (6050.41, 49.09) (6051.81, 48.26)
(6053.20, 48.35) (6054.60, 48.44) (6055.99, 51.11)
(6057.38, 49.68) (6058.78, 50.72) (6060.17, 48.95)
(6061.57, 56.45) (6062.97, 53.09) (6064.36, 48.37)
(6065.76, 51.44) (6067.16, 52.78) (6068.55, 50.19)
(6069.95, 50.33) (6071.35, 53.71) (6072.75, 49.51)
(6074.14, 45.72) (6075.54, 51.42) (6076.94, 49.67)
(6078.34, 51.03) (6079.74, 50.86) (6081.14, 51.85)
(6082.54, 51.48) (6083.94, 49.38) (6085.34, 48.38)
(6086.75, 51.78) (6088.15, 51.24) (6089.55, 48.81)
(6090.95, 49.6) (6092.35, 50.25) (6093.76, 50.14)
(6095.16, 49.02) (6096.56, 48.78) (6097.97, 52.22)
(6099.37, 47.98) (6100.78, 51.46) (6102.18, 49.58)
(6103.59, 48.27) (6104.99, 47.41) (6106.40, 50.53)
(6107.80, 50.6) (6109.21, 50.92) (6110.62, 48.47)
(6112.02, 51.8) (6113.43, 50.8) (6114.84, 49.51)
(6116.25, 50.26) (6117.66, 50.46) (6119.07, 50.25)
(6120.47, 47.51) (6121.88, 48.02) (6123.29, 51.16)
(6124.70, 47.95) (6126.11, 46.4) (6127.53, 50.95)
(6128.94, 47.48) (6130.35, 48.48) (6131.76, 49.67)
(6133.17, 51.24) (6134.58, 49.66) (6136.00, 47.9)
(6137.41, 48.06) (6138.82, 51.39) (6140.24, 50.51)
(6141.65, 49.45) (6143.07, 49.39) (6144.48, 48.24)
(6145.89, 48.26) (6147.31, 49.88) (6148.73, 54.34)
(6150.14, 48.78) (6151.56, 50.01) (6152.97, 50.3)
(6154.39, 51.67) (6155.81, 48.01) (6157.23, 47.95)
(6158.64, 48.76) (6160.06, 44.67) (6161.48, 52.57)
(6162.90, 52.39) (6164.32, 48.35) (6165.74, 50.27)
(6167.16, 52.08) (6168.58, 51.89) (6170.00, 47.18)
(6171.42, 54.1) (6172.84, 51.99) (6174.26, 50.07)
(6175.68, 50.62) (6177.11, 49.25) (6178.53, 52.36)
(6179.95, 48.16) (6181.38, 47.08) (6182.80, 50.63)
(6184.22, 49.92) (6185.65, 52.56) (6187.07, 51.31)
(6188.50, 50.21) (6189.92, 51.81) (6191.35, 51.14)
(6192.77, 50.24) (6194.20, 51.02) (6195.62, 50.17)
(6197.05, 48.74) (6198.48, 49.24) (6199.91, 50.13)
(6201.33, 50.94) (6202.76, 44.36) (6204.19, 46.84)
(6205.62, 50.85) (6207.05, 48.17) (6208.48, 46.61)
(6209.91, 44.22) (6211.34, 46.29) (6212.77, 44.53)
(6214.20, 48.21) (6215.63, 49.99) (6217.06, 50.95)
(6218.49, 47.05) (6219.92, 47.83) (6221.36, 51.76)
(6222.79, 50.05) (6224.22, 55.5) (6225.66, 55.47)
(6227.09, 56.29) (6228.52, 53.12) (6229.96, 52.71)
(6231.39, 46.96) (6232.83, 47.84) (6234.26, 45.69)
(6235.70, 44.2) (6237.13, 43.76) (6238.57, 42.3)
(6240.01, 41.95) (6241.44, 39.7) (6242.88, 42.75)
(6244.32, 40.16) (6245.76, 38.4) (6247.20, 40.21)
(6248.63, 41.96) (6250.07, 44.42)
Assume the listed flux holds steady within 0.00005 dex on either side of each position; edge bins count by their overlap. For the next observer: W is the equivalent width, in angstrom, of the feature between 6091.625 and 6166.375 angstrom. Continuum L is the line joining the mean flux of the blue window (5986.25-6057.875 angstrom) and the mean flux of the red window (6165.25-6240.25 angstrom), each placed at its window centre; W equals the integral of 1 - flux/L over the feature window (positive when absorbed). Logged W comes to -0.5 angstrom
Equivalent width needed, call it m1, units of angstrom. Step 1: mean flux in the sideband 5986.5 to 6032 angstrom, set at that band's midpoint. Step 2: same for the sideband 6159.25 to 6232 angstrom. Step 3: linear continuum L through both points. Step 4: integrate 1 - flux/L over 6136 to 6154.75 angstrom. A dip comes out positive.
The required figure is -0.1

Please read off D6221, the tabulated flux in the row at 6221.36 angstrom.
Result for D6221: 51.76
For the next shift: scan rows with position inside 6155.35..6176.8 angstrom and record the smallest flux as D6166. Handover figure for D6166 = 44.67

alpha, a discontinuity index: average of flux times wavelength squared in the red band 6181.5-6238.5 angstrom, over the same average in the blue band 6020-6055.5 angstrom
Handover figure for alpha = 1.06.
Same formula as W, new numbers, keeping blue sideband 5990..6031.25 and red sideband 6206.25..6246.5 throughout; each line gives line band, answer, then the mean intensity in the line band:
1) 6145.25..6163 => -0.71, 49.7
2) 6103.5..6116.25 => -0.46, 49.9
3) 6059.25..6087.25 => -1.34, 50.8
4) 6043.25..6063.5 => -0.31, 49.4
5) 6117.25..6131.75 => -0.24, 48.9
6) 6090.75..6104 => -0.41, 49.8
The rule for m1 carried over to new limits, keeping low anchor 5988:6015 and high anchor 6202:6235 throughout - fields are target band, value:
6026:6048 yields -0.3 angstrom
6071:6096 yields -0.8 angstrom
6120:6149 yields -0.3 angstrom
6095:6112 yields -0.4 angstrom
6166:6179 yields -0.5 angstrom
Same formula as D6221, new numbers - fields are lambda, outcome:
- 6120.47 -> 47.51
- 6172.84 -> 51.99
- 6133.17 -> 51.24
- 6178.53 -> 52.36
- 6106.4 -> 50.53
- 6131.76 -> 49.67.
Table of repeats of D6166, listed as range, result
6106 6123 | 47.51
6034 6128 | 44.69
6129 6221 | 44.22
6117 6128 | 46.4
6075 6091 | 48.38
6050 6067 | 48.26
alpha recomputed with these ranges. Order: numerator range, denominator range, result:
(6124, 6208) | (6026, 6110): 1.03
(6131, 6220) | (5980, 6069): 1.06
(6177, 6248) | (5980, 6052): 1.05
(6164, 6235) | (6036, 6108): 1.04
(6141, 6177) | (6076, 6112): 1.02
